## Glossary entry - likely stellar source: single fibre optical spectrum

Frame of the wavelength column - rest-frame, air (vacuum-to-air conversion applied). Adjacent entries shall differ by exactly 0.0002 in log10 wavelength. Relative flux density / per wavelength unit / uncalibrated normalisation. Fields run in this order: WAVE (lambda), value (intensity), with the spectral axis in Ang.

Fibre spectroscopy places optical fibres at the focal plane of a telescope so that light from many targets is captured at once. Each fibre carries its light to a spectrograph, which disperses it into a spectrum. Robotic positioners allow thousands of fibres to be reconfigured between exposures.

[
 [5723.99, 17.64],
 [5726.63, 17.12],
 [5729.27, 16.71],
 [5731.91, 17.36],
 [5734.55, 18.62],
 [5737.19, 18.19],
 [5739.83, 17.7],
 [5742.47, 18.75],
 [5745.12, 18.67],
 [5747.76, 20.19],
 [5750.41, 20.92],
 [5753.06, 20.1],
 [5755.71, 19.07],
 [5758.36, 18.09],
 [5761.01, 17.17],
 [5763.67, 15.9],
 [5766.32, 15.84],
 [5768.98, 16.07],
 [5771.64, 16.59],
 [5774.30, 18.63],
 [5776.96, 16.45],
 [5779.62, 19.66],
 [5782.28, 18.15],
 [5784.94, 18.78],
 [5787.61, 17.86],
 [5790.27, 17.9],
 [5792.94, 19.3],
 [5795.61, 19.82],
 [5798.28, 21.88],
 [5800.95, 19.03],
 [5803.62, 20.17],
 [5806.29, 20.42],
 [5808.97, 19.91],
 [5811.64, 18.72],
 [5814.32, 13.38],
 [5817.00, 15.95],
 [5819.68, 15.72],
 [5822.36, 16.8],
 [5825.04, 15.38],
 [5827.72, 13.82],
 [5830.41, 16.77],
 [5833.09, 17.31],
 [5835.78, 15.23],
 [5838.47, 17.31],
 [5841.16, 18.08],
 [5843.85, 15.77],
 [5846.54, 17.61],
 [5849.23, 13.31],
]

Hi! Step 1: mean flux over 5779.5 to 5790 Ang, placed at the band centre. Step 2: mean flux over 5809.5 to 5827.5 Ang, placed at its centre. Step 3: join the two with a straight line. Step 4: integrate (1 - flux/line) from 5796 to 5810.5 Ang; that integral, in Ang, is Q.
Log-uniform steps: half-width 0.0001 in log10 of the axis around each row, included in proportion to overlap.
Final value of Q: -2.6 Ang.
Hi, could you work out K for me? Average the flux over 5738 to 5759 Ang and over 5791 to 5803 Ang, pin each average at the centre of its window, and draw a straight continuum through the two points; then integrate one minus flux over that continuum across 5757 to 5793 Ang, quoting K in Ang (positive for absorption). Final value 3.8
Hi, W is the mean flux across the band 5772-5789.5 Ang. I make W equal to 18.2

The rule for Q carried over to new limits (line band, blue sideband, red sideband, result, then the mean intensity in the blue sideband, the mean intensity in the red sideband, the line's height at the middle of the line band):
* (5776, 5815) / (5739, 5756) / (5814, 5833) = -4.28 Ang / 19.4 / 15.6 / 17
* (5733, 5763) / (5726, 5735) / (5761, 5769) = -3.70 Ang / 17.4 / 16.1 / 16.7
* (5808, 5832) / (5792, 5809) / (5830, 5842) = 2.79 Ang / 20.1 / 16.9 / 18.3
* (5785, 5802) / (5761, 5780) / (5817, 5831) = -3.02 Ang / 16.9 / 15.7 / 16.4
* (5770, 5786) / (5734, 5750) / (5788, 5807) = 1.15 Ang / 18.8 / 19.7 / 19.4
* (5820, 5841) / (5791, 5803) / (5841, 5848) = 1.91 Ang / 19.9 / 16.9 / 17.8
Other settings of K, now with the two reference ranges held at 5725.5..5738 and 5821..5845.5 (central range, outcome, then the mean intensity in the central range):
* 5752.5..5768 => -0.3 Ang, 17.5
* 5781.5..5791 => -0.7 Ang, 18.2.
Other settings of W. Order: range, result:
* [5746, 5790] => 18.1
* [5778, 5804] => 19.2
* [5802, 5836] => 17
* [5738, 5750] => 19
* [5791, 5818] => 18.9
